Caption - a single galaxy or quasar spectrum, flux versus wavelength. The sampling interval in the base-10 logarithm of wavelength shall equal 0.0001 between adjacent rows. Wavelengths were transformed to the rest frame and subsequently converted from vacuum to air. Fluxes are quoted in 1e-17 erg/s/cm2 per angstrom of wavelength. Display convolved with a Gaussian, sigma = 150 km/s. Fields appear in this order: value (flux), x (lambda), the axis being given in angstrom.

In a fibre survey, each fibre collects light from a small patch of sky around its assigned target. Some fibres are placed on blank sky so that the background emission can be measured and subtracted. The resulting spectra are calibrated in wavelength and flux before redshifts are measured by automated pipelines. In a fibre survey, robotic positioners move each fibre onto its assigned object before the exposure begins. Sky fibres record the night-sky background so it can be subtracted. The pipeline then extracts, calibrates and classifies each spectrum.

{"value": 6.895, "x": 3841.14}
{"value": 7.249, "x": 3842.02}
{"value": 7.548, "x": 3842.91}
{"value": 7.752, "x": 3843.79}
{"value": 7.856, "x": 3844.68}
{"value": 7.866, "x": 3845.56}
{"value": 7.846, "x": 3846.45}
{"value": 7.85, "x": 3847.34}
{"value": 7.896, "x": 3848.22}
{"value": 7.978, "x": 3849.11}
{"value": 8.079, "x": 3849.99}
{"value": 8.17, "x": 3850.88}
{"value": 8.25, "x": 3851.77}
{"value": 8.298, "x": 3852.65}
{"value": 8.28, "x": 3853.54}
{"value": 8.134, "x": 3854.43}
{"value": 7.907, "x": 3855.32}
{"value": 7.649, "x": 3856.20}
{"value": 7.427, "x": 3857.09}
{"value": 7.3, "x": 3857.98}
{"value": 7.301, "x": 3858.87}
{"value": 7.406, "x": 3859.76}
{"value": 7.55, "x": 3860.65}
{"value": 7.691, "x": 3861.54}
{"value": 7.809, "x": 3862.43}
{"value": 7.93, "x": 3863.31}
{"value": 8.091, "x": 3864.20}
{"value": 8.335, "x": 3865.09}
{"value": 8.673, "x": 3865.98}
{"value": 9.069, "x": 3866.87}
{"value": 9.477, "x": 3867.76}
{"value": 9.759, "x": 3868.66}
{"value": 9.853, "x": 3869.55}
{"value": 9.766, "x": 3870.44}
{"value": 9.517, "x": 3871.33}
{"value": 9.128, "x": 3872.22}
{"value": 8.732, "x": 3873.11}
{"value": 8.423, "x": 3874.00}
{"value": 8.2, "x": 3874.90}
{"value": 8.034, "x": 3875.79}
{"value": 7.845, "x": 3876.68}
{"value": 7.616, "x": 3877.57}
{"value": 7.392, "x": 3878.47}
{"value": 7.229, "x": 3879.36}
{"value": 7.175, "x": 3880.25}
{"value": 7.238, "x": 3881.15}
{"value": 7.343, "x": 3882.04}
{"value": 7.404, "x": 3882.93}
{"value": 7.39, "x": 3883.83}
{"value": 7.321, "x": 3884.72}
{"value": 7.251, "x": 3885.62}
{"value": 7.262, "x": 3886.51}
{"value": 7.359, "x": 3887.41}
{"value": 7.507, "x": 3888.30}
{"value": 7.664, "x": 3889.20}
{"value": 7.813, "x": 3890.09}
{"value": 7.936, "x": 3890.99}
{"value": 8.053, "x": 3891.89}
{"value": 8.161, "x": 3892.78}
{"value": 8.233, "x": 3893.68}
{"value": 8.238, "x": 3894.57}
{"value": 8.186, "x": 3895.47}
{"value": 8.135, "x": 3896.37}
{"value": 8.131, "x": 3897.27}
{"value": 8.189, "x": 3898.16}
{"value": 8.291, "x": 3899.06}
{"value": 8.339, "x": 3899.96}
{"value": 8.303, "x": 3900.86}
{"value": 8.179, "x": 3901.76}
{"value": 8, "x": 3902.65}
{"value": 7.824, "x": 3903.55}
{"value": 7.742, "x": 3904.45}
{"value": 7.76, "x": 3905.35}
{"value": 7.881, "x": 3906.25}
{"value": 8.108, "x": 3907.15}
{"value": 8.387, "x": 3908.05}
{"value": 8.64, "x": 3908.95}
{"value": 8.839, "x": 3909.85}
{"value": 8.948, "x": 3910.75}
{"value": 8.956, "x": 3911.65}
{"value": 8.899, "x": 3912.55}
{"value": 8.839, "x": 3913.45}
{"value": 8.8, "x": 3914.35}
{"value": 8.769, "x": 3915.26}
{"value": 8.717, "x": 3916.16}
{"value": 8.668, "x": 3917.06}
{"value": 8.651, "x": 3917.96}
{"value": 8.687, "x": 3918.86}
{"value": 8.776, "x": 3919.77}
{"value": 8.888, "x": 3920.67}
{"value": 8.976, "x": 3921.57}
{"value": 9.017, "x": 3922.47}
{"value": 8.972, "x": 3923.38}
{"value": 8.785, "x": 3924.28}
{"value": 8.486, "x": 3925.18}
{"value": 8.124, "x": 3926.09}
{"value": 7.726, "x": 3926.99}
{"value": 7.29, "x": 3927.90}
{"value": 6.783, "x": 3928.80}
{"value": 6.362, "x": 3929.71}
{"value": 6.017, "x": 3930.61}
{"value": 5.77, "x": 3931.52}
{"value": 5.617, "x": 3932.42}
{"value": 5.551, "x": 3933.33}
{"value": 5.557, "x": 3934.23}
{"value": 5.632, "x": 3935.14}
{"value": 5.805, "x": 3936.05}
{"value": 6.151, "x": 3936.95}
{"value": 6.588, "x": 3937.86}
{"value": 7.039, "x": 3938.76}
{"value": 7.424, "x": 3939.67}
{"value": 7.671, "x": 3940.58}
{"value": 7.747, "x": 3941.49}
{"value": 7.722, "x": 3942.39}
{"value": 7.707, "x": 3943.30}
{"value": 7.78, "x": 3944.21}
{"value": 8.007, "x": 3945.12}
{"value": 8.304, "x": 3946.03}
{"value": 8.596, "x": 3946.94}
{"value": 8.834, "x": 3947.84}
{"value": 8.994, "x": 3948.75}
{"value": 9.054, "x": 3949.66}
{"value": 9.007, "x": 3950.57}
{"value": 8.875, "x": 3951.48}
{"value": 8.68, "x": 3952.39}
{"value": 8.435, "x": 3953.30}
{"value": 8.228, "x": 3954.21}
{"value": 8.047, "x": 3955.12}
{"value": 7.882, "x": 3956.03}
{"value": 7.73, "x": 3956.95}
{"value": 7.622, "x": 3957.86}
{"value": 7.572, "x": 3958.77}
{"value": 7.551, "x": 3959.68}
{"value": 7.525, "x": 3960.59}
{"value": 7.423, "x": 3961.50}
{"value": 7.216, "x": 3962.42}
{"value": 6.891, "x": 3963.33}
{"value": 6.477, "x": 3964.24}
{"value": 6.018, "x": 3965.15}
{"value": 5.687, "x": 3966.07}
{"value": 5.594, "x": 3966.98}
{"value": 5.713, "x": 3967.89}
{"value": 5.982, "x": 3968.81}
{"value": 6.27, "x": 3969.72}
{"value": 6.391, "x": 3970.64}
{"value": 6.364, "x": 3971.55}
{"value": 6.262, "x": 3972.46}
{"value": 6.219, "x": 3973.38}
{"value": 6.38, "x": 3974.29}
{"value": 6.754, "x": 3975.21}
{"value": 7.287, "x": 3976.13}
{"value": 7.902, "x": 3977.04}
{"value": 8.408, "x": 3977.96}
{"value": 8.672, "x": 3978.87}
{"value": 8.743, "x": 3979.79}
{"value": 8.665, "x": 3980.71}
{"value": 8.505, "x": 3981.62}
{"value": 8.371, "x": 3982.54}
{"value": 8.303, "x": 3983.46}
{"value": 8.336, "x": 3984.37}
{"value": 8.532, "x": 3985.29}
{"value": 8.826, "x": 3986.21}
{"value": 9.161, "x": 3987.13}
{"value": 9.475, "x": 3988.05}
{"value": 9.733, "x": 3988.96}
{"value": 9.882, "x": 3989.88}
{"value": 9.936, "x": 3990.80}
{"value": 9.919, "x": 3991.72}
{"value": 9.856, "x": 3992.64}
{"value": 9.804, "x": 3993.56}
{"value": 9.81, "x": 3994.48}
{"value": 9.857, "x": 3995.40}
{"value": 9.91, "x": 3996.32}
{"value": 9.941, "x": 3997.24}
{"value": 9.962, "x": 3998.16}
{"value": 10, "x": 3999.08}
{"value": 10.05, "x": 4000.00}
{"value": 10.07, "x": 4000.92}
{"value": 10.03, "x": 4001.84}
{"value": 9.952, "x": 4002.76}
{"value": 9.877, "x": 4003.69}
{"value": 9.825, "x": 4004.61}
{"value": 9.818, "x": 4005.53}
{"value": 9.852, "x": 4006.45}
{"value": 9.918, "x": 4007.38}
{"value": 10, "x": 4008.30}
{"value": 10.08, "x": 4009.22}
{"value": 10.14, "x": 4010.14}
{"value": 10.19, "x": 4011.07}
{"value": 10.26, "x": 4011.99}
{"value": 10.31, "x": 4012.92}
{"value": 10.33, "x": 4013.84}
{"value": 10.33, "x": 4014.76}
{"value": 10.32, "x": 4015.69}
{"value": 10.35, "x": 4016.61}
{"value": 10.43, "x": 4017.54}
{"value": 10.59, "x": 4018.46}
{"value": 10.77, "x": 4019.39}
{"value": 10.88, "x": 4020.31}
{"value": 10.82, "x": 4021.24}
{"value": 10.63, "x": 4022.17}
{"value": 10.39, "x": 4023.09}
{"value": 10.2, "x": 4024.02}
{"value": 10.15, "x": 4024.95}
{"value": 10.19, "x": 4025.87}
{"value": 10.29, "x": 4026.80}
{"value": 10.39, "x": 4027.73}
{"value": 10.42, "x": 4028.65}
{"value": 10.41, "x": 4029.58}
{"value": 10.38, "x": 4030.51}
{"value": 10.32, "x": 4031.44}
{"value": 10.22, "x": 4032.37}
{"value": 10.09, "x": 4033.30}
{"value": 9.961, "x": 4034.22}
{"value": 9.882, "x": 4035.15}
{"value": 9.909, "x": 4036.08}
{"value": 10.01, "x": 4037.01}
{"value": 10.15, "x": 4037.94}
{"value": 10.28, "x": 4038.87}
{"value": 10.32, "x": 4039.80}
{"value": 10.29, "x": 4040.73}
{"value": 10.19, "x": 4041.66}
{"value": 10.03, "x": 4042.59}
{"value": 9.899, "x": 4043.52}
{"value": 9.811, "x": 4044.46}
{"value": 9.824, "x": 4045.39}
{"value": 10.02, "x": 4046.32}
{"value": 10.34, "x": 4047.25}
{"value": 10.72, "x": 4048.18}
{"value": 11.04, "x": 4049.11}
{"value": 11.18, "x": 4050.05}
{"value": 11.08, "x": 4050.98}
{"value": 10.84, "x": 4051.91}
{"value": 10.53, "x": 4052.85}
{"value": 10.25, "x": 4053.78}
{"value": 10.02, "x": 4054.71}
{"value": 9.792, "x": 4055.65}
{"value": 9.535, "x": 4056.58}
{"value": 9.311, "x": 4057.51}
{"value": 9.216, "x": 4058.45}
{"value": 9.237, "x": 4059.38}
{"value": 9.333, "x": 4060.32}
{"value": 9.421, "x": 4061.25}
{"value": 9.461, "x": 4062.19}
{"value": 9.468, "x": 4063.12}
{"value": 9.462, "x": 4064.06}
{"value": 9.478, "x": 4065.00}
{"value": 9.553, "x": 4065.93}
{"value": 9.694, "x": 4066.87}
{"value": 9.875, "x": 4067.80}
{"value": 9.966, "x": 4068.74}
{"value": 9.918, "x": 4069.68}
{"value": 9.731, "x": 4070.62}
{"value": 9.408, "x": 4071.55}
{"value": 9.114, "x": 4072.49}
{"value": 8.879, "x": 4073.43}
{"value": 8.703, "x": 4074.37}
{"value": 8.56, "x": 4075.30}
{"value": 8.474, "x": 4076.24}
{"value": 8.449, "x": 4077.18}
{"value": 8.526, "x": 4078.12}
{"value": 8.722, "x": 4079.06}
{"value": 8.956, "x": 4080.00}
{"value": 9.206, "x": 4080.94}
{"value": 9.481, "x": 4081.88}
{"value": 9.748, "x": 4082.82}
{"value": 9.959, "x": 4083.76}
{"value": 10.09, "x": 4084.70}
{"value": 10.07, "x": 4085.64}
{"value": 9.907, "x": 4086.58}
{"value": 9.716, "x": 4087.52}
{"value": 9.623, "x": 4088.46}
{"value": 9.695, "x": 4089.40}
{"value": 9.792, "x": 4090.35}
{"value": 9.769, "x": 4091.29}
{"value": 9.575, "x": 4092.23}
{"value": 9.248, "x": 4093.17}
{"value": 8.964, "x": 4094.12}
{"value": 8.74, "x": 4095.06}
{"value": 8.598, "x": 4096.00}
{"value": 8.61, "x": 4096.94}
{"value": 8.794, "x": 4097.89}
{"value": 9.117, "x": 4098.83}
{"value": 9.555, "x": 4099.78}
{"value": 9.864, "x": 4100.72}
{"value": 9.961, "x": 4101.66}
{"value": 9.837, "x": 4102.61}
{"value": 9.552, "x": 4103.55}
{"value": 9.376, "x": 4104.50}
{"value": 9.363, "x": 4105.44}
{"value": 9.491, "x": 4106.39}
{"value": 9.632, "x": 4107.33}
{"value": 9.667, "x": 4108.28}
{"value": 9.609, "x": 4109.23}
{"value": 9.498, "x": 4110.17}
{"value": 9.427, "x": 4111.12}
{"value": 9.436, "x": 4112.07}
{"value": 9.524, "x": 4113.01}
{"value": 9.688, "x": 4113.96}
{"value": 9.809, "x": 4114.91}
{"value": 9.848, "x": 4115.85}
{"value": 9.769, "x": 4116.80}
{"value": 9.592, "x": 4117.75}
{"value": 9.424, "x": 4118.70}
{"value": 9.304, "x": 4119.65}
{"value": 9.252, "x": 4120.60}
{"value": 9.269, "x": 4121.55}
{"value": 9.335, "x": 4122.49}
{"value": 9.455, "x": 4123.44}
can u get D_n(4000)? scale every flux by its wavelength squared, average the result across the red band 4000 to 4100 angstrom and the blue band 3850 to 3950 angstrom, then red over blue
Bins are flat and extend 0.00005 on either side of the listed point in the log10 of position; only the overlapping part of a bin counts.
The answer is 1.33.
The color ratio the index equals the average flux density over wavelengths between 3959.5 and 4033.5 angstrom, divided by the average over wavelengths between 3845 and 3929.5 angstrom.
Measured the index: 1.1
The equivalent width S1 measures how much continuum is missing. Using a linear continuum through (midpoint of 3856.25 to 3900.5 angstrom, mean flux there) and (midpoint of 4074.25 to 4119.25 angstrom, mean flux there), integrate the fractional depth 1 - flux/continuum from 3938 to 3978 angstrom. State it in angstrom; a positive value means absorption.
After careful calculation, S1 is 5.21 angstrom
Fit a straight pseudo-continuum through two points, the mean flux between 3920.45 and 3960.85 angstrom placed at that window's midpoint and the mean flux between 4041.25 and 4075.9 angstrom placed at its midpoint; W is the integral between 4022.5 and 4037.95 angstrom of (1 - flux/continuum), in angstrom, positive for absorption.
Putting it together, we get -1.5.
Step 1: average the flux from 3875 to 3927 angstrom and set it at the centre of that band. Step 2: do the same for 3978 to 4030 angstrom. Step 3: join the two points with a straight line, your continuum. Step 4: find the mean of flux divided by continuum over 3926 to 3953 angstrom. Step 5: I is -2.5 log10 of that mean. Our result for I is 0.20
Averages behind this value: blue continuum 8.15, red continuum 9.86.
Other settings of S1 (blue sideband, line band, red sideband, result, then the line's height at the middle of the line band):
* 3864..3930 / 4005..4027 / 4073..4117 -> -3.4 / 8.93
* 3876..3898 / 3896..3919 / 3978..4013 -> -1.1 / 8.03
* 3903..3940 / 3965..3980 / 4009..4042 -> 3.8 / 9.01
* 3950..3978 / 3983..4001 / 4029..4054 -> -2.7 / 8.29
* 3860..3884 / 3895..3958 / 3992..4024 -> 7.3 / 9.01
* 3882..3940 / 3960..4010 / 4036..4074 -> 2.5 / 8.89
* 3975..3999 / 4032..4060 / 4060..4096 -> -2.6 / 9.27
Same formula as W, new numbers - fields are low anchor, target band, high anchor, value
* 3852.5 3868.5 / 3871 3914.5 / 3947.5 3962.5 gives 0.2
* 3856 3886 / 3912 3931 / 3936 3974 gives -1.6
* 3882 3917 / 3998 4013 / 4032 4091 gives -1.4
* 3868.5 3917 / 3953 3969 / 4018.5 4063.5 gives 3.5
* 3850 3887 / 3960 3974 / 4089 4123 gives 3.6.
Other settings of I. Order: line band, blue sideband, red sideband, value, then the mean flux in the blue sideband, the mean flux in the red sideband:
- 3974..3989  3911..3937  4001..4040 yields 0.11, 7.73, 10.2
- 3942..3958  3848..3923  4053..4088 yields 0.04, 8.19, 9.44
